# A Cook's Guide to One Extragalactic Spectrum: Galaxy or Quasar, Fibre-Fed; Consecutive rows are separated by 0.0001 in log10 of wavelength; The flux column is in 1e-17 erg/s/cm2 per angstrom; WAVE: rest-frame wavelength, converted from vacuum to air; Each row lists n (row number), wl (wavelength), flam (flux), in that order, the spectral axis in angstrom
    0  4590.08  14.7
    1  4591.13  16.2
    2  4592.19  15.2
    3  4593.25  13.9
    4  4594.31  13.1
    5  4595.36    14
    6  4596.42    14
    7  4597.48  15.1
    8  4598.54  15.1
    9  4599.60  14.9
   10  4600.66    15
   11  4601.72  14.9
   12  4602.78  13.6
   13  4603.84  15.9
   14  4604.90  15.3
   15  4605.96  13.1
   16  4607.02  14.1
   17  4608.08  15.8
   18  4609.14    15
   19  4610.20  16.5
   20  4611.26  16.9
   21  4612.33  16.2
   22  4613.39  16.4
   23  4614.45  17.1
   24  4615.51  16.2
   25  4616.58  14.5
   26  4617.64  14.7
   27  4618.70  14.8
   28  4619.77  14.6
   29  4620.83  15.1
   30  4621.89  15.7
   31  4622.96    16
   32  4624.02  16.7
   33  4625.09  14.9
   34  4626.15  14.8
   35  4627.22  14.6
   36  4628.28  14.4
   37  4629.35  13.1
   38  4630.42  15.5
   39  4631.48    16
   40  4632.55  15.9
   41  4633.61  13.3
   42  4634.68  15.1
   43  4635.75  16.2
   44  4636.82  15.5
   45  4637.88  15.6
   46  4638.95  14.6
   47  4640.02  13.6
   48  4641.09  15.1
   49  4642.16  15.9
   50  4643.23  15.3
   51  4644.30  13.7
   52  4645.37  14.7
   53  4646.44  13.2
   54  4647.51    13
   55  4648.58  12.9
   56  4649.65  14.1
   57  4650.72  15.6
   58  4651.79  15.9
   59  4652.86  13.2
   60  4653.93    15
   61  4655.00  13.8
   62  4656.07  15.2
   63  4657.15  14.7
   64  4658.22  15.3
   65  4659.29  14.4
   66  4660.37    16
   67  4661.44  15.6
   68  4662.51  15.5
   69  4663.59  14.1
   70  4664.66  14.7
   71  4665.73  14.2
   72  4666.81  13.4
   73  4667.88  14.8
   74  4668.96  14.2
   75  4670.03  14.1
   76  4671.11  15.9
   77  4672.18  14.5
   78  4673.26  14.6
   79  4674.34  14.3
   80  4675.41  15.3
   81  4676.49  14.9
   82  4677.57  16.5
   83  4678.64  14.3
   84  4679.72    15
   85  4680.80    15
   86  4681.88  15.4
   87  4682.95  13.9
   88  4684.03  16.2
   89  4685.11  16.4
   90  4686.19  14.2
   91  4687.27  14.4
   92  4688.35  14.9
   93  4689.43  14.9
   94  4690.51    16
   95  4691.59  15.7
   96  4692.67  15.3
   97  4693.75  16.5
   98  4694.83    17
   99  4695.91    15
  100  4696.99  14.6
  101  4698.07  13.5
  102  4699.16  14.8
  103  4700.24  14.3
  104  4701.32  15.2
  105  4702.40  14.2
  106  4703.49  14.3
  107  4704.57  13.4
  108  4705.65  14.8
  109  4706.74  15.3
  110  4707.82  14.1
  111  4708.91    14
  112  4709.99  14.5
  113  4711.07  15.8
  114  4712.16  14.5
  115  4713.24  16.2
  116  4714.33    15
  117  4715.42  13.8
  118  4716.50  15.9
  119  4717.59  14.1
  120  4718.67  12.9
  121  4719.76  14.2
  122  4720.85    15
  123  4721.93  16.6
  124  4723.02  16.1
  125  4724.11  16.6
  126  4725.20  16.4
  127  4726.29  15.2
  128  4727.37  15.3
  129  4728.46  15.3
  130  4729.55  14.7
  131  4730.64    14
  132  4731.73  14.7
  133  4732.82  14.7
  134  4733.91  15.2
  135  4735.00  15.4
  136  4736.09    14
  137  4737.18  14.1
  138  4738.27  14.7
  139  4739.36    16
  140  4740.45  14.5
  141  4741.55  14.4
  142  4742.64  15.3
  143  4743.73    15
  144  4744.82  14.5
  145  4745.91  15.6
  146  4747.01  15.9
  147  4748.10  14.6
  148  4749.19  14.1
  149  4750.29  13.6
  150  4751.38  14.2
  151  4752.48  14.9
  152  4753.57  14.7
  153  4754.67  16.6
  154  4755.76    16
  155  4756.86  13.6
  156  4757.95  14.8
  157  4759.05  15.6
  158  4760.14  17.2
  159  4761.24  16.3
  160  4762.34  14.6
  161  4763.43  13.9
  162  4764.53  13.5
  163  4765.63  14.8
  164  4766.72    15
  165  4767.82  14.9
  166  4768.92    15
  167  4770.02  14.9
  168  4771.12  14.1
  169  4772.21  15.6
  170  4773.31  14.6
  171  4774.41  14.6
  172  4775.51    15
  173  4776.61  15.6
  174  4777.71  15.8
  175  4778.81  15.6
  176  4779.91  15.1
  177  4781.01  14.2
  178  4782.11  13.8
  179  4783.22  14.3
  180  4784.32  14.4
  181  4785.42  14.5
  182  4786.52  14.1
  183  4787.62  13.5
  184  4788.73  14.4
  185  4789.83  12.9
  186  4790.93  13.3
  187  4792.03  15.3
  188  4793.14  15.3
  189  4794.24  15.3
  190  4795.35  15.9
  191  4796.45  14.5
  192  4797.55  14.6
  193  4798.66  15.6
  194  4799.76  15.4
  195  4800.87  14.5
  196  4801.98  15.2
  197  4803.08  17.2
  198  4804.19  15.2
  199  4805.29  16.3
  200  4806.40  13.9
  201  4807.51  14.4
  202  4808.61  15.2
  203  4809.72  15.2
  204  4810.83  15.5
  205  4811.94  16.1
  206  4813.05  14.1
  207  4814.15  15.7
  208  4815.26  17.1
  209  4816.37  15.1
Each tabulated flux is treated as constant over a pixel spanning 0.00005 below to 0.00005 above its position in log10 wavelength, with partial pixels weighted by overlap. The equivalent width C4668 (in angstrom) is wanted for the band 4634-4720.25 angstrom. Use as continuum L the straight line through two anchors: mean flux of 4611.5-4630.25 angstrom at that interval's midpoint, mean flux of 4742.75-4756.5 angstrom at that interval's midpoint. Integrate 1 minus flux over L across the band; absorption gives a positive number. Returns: 2.1 angstrom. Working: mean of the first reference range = 15.3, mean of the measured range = 14.8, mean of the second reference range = 15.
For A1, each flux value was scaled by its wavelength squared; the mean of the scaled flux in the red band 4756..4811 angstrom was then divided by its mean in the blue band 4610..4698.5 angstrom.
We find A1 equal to 1.0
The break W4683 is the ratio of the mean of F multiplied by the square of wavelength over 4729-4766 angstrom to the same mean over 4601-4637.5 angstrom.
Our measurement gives 1.0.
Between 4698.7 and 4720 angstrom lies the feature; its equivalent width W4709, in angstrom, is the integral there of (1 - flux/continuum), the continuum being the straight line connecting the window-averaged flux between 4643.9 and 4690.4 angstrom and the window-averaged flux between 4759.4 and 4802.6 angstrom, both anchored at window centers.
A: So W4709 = 0.3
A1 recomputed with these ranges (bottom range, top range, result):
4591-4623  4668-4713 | 1.02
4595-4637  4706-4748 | 1.04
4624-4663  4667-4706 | 1.03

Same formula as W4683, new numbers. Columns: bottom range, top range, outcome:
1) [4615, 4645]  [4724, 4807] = 1.05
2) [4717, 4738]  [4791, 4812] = 1.05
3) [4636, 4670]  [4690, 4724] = 1.05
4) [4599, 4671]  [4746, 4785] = 1.06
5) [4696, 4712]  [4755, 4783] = 1.06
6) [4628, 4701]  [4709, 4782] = 1.04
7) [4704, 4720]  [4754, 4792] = 1.04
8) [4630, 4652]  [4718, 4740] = 1.06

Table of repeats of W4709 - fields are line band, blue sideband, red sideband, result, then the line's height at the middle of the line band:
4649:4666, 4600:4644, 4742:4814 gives 0.3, 15.1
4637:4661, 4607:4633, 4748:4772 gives 1.1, 15.3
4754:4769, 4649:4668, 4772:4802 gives -0.4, 14.7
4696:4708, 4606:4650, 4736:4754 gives 0.3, 14.8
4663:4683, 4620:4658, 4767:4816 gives 0.2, 14.8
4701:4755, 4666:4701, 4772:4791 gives -0.4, 14.8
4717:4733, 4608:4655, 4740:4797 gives -0.2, 14.9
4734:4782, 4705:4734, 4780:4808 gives -0.3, 14.9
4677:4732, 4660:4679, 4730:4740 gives -0.9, 14.8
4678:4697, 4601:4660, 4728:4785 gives -0.5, 14.9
